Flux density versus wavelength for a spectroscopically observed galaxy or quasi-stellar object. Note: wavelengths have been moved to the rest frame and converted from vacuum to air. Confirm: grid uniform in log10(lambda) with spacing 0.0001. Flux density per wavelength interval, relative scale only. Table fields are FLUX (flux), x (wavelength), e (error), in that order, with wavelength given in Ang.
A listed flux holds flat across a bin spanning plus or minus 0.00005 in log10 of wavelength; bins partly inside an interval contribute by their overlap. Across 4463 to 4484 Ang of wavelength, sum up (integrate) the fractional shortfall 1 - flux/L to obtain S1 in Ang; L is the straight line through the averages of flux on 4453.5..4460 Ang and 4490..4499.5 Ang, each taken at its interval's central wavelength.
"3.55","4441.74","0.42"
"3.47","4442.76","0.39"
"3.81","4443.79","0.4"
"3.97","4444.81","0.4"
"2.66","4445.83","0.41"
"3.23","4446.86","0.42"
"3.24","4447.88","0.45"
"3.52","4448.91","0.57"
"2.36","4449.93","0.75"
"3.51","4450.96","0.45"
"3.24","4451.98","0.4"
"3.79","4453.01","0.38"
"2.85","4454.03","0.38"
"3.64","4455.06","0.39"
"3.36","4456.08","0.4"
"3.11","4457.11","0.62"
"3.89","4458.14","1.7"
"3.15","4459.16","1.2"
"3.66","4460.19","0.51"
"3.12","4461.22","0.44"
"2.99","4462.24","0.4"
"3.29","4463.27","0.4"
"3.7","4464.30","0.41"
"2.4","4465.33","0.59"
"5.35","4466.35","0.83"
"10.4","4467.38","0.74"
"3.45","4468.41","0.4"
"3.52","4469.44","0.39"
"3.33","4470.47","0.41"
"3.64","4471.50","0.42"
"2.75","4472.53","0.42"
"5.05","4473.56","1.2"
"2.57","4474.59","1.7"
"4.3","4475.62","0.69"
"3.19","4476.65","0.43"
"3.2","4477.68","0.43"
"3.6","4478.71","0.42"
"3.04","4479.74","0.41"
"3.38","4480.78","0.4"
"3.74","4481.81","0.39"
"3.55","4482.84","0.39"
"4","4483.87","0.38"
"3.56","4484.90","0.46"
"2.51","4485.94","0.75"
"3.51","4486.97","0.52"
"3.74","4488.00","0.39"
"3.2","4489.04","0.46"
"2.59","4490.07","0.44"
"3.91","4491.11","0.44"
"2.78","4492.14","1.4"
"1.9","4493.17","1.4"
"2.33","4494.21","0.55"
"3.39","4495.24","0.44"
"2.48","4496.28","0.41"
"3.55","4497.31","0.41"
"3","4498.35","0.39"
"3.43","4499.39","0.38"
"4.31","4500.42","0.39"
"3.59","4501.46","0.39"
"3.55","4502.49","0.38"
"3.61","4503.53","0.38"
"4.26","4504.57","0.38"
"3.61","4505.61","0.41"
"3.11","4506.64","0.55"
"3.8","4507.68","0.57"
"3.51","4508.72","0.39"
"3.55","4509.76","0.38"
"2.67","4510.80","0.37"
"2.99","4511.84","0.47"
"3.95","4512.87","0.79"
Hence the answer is -4.7 Ang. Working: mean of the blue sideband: 3.35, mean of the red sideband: 2.93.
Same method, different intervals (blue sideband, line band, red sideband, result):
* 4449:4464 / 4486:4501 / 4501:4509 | 1.78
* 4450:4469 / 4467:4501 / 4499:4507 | 2.09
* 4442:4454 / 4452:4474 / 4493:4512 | -3.20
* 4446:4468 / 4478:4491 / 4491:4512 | 0.24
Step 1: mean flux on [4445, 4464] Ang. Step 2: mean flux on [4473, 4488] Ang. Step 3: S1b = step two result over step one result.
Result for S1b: 1.1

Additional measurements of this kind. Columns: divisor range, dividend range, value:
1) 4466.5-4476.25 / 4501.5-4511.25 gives 0.81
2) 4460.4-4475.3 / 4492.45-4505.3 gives 0.83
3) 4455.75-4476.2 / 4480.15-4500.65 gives 0.84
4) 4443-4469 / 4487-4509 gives 0.91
